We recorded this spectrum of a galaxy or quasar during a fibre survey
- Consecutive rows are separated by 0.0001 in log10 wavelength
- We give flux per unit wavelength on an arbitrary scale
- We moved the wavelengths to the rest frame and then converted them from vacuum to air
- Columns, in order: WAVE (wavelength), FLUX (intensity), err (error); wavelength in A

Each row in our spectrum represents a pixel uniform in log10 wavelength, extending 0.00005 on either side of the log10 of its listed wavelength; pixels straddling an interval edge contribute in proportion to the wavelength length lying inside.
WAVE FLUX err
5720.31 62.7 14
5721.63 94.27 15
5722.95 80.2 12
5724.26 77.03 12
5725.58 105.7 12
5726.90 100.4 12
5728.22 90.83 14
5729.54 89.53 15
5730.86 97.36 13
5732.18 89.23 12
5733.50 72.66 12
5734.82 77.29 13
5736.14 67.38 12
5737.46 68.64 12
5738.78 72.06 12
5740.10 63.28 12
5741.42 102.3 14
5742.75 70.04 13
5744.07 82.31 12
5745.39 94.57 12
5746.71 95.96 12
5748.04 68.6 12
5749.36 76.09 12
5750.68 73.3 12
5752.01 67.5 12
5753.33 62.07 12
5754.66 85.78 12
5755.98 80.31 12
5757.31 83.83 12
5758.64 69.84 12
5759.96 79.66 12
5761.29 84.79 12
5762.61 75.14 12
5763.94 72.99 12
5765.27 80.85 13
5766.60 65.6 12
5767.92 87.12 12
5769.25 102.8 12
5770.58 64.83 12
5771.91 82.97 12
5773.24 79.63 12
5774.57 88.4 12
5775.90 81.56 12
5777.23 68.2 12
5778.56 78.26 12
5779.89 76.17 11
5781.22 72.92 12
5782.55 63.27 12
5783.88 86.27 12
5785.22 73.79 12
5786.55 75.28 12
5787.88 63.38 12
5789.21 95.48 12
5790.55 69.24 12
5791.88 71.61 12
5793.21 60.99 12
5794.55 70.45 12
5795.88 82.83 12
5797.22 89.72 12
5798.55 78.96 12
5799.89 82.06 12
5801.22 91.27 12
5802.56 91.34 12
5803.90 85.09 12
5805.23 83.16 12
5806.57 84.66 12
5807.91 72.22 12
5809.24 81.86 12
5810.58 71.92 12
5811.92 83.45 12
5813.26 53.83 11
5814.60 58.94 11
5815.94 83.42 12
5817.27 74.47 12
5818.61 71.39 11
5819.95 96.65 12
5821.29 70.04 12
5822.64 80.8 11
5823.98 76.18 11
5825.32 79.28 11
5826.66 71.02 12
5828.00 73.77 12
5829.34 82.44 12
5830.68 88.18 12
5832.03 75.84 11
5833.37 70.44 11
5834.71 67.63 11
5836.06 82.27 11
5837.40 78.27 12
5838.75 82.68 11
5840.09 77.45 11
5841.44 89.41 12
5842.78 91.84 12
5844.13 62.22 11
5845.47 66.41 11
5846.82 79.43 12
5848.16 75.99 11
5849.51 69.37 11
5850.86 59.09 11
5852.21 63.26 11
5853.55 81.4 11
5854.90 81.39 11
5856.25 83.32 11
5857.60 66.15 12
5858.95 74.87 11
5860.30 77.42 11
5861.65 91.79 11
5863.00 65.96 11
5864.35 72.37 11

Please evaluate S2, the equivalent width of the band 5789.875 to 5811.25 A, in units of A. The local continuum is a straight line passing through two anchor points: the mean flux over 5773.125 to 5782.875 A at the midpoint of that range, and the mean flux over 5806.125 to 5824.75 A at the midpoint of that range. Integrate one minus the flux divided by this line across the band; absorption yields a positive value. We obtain -0.94 A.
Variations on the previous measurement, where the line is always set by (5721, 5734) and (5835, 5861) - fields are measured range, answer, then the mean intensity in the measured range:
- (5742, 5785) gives 3.8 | 78.2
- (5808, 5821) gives 0.8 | 74.9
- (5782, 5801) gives 1.4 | 76.4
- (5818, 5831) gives 0.0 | 78.8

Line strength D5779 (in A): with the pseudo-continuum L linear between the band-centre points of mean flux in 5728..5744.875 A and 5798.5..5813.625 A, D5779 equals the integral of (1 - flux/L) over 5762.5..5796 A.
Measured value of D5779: 1.6 A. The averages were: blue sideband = 80.1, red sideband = 80.5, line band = 76.5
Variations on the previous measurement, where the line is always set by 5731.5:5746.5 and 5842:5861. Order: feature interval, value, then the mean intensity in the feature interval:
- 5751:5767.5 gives 0.4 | 75.8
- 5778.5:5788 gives 0.4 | 74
